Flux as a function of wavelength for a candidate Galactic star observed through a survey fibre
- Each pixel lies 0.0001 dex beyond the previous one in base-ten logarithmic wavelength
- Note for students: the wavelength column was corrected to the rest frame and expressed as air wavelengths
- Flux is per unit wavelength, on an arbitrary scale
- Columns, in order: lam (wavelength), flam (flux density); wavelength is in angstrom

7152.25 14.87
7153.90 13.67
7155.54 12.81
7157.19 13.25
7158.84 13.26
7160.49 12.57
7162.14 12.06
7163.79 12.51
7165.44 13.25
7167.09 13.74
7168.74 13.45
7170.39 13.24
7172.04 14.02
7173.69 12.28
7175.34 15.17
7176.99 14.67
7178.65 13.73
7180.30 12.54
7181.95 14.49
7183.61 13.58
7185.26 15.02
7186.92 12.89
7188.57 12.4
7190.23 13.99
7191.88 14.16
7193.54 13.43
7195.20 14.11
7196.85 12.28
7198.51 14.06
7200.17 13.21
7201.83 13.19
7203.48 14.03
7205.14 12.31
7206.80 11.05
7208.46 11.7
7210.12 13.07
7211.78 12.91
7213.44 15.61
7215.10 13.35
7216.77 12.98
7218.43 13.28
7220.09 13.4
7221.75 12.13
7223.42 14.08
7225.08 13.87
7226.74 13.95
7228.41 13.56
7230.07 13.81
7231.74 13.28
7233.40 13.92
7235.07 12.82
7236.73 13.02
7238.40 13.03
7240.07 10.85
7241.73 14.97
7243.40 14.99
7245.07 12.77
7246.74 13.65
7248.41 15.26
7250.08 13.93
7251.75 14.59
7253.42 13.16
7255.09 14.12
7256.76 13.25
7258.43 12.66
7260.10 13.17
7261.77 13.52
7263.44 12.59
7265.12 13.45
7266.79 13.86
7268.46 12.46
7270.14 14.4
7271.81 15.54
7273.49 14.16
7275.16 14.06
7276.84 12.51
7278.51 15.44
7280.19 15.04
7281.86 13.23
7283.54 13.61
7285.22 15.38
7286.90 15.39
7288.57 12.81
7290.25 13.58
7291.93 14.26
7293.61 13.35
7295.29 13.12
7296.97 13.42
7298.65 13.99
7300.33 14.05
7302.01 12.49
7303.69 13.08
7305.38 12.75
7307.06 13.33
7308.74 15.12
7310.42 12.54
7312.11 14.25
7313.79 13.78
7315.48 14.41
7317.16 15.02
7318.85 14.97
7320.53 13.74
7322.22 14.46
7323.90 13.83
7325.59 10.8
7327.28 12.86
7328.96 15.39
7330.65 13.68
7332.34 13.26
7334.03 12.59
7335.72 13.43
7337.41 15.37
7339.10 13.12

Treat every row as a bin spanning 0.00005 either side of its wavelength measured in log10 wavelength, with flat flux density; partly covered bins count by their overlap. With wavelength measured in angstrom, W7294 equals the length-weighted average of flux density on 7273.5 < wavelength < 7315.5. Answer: 13.8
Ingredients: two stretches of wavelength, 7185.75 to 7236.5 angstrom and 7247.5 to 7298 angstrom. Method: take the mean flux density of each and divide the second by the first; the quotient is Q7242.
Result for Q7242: 1.04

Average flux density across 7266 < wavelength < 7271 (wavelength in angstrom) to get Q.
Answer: 13.6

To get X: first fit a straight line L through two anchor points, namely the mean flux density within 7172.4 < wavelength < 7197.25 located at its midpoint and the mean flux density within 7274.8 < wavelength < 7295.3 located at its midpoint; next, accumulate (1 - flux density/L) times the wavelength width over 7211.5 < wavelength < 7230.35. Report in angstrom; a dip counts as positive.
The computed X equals 0.3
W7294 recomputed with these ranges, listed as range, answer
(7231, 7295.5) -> 13.7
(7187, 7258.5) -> 13.4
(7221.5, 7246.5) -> 13.4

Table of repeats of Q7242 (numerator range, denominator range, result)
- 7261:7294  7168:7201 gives 1.02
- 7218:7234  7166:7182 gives 0.99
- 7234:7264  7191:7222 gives 1.02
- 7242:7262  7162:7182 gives 1.02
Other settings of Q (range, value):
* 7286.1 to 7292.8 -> 14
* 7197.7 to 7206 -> 13.4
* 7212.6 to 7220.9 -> 13.7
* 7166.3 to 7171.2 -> 13.5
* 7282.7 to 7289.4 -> 14.3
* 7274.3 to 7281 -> 14.3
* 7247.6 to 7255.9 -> 14.2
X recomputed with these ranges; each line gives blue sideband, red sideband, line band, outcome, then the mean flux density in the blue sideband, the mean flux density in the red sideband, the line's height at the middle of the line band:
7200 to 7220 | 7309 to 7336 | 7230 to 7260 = -0.6 angstrom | 13.1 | 13.7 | 13.3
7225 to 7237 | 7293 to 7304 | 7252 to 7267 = 0.1 angstrom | 13.5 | 13.4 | 13.5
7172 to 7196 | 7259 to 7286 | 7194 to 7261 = 2.1 angstrom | 13.8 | 13.9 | 13.8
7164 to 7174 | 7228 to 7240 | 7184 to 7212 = 0.2 angstrom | 13.3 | 13.2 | 13.3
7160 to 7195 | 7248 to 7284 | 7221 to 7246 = 0.5 angstrom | 13.5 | 13.8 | 13.7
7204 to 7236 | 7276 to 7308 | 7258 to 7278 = 0.0 angstrom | 13.2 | 13.7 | 13.6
